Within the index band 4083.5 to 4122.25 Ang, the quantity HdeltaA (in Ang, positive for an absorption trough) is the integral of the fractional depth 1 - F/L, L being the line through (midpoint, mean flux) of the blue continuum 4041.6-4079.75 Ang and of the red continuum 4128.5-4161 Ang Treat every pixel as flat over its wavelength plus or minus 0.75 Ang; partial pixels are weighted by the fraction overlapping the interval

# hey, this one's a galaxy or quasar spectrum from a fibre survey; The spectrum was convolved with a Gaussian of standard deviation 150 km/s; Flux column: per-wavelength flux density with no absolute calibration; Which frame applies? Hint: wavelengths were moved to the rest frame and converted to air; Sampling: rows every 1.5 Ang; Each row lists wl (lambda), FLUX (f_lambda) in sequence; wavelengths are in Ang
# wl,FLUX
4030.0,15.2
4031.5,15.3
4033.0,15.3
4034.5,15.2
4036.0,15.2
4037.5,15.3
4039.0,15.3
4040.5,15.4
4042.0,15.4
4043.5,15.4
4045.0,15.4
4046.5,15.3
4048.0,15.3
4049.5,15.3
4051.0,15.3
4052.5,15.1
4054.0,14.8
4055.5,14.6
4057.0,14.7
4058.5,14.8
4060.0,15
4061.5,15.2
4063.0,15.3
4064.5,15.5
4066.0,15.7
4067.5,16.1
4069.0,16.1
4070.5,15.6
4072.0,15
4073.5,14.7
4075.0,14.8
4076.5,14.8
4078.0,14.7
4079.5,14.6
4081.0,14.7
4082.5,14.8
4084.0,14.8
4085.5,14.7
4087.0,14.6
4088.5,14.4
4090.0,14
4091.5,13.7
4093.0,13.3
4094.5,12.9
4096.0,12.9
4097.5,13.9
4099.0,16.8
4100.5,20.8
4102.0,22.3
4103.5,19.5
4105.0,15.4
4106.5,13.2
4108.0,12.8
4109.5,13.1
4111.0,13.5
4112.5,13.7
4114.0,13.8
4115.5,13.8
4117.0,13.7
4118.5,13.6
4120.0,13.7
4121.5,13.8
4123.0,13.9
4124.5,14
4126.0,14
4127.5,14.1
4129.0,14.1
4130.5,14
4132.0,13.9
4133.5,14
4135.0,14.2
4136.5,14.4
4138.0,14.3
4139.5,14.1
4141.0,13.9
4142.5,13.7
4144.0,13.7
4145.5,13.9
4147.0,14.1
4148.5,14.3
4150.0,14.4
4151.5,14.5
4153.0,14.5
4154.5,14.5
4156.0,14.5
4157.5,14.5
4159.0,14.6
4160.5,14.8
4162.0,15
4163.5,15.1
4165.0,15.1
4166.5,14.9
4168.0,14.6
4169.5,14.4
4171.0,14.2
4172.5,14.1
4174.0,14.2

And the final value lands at -0.1 Ang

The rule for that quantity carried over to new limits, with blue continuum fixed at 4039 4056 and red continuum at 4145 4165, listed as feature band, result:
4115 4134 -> 1.1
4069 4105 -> -0.9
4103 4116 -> 0.5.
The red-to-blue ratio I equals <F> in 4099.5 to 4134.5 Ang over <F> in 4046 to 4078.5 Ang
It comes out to 1.0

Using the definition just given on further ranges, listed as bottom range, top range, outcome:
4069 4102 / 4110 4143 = 0.93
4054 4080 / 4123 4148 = 0.93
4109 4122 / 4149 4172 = 1.07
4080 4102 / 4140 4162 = 0.95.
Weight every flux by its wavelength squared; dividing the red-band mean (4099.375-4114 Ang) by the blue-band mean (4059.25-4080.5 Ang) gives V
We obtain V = 1.07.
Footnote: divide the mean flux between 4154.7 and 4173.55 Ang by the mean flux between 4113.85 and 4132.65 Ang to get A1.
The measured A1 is 1.05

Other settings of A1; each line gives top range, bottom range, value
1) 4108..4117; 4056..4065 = 0.90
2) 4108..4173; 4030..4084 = 0.93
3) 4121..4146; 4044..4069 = 0.92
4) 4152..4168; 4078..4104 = 0.96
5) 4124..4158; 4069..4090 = 0.96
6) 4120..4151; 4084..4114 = 0.94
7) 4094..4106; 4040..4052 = 1.10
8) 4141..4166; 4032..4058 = 0.95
